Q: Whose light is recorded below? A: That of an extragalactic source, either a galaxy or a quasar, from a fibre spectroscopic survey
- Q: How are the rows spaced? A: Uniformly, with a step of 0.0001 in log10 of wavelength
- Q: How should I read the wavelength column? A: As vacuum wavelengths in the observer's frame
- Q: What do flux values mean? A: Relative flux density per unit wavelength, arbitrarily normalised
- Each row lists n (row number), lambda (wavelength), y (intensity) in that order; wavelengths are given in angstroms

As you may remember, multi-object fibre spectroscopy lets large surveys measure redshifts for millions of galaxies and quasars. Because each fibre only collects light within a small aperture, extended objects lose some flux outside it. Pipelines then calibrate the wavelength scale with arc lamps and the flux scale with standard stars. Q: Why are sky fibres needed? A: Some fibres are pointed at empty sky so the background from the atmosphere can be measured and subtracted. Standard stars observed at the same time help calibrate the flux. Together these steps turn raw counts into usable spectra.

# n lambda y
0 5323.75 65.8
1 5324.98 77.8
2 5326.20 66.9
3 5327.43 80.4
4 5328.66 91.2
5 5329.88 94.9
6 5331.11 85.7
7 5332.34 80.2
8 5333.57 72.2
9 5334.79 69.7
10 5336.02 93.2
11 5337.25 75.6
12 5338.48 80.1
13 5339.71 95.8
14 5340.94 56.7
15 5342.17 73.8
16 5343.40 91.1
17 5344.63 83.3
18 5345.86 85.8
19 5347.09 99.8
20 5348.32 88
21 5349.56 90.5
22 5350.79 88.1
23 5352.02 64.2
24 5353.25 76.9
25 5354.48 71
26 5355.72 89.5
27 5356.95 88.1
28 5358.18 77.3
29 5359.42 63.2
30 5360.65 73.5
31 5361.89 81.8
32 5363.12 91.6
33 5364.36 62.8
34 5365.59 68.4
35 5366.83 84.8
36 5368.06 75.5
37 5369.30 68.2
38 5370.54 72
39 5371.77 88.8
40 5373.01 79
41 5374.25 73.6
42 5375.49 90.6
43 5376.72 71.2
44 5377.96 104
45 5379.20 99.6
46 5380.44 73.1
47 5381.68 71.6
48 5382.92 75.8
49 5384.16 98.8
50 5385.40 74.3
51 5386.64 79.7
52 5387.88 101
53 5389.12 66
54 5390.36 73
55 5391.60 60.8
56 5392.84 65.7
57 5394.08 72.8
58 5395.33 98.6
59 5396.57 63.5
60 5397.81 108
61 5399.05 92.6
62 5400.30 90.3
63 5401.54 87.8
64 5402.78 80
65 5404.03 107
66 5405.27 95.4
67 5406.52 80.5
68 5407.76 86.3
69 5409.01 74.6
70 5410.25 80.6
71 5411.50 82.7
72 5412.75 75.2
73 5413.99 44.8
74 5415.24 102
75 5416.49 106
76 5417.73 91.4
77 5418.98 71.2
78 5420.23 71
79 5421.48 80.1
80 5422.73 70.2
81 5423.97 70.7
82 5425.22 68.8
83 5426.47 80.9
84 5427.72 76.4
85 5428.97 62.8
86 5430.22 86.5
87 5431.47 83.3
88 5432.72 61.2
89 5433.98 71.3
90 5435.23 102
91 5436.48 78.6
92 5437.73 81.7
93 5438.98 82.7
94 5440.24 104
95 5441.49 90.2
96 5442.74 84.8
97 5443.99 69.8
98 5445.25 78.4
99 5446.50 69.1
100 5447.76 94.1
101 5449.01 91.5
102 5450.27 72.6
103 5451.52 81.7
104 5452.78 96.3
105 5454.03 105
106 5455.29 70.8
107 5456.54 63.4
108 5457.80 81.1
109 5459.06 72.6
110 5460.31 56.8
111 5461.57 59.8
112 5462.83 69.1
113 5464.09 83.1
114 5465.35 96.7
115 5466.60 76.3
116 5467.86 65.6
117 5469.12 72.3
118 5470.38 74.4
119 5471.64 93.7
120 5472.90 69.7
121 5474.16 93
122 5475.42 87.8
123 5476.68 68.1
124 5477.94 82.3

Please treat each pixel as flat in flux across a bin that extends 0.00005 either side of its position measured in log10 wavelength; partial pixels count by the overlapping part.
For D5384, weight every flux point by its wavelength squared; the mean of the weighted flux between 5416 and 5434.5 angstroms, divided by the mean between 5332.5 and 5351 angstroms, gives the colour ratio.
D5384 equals 0.95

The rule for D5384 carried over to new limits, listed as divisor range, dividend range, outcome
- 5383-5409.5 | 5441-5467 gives 0.97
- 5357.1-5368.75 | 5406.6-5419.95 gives 1.09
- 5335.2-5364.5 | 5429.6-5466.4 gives 1.03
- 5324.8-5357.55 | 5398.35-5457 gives 1.03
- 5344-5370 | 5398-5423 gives 1.08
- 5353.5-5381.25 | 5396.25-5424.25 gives 1.07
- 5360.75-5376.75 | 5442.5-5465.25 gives 1.04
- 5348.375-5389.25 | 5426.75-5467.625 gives 1.02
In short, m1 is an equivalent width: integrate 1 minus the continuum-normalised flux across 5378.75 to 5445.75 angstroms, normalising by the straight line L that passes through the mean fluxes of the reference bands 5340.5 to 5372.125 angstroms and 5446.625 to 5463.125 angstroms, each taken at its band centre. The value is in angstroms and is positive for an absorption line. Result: -2.3 angstroms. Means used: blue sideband 79.1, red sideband 78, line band 81.2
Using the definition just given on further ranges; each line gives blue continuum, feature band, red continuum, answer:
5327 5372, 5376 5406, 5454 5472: -2.1 angstroms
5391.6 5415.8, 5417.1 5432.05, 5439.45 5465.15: 1.0 angstroms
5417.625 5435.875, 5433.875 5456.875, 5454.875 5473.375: -2.8 angstroms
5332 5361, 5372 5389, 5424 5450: -0.7 angstroms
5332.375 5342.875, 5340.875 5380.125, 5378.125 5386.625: -0.2 angstroms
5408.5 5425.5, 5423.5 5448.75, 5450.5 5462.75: -1.0 angstroms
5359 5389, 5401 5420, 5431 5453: -0.6 angstroms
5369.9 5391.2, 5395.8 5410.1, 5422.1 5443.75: -1.2 angstroms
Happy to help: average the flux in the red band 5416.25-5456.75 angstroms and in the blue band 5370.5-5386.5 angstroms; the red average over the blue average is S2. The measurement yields 1.0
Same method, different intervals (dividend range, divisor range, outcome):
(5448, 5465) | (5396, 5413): 0.90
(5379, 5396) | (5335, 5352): 0.94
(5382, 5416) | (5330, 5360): 1.01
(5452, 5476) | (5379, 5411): 0.95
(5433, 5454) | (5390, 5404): 1.02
